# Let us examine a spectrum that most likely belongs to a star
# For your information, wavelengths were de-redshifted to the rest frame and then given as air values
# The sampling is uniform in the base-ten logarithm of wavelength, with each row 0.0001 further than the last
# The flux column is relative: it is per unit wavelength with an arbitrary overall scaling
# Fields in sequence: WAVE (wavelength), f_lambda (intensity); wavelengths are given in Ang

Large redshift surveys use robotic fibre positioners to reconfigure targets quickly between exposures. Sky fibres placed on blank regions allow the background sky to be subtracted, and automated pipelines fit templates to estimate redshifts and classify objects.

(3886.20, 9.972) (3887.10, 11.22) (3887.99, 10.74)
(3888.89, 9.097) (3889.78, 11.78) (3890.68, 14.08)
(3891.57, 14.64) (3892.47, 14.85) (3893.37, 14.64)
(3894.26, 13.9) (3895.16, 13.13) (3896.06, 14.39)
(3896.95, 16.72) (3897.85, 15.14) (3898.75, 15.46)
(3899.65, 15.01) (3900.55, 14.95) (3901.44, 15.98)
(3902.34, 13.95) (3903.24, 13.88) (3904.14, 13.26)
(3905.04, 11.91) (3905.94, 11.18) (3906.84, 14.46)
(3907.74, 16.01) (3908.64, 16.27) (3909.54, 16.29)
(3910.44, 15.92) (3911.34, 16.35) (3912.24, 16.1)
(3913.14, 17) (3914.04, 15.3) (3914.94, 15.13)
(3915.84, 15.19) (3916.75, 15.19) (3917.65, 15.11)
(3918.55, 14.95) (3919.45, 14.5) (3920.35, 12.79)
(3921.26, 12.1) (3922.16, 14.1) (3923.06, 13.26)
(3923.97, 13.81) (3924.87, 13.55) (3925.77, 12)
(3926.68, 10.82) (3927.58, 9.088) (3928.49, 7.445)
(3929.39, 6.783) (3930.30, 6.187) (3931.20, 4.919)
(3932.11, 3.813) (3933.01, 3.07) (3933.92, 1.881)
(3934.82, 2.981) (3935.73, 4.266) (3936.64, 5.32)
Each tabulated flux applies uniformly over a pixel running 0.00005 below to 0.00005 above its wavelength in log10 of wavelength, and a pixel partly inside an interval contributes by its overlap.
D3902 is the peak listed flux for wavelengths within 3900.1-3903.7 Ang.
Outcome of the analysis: 15.98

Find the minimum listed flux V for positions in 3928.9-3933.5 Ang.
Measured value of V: 3.07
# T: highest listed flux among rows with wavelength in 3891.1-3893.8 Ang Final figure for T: 14.85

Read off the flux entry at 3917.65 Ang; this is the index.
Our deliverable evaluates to 15.11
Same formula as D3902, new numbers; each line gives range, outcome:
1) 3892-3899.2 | 16.72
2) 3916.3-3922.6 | 15.19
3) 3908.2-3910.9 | 16.29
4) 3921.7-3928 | 14.1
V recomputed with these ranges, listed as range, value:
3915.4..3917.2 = 15.19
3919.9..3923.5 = 12.1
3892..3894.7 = 13.9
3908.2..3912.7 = 15.92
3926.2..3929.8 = 6.783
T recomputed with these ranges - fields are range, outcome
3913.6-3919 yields 15.3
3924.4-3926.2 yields 13.55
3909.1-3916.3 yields 17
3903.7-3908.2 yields 16.01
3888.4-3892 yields 14.64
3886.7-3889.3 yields 11.22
